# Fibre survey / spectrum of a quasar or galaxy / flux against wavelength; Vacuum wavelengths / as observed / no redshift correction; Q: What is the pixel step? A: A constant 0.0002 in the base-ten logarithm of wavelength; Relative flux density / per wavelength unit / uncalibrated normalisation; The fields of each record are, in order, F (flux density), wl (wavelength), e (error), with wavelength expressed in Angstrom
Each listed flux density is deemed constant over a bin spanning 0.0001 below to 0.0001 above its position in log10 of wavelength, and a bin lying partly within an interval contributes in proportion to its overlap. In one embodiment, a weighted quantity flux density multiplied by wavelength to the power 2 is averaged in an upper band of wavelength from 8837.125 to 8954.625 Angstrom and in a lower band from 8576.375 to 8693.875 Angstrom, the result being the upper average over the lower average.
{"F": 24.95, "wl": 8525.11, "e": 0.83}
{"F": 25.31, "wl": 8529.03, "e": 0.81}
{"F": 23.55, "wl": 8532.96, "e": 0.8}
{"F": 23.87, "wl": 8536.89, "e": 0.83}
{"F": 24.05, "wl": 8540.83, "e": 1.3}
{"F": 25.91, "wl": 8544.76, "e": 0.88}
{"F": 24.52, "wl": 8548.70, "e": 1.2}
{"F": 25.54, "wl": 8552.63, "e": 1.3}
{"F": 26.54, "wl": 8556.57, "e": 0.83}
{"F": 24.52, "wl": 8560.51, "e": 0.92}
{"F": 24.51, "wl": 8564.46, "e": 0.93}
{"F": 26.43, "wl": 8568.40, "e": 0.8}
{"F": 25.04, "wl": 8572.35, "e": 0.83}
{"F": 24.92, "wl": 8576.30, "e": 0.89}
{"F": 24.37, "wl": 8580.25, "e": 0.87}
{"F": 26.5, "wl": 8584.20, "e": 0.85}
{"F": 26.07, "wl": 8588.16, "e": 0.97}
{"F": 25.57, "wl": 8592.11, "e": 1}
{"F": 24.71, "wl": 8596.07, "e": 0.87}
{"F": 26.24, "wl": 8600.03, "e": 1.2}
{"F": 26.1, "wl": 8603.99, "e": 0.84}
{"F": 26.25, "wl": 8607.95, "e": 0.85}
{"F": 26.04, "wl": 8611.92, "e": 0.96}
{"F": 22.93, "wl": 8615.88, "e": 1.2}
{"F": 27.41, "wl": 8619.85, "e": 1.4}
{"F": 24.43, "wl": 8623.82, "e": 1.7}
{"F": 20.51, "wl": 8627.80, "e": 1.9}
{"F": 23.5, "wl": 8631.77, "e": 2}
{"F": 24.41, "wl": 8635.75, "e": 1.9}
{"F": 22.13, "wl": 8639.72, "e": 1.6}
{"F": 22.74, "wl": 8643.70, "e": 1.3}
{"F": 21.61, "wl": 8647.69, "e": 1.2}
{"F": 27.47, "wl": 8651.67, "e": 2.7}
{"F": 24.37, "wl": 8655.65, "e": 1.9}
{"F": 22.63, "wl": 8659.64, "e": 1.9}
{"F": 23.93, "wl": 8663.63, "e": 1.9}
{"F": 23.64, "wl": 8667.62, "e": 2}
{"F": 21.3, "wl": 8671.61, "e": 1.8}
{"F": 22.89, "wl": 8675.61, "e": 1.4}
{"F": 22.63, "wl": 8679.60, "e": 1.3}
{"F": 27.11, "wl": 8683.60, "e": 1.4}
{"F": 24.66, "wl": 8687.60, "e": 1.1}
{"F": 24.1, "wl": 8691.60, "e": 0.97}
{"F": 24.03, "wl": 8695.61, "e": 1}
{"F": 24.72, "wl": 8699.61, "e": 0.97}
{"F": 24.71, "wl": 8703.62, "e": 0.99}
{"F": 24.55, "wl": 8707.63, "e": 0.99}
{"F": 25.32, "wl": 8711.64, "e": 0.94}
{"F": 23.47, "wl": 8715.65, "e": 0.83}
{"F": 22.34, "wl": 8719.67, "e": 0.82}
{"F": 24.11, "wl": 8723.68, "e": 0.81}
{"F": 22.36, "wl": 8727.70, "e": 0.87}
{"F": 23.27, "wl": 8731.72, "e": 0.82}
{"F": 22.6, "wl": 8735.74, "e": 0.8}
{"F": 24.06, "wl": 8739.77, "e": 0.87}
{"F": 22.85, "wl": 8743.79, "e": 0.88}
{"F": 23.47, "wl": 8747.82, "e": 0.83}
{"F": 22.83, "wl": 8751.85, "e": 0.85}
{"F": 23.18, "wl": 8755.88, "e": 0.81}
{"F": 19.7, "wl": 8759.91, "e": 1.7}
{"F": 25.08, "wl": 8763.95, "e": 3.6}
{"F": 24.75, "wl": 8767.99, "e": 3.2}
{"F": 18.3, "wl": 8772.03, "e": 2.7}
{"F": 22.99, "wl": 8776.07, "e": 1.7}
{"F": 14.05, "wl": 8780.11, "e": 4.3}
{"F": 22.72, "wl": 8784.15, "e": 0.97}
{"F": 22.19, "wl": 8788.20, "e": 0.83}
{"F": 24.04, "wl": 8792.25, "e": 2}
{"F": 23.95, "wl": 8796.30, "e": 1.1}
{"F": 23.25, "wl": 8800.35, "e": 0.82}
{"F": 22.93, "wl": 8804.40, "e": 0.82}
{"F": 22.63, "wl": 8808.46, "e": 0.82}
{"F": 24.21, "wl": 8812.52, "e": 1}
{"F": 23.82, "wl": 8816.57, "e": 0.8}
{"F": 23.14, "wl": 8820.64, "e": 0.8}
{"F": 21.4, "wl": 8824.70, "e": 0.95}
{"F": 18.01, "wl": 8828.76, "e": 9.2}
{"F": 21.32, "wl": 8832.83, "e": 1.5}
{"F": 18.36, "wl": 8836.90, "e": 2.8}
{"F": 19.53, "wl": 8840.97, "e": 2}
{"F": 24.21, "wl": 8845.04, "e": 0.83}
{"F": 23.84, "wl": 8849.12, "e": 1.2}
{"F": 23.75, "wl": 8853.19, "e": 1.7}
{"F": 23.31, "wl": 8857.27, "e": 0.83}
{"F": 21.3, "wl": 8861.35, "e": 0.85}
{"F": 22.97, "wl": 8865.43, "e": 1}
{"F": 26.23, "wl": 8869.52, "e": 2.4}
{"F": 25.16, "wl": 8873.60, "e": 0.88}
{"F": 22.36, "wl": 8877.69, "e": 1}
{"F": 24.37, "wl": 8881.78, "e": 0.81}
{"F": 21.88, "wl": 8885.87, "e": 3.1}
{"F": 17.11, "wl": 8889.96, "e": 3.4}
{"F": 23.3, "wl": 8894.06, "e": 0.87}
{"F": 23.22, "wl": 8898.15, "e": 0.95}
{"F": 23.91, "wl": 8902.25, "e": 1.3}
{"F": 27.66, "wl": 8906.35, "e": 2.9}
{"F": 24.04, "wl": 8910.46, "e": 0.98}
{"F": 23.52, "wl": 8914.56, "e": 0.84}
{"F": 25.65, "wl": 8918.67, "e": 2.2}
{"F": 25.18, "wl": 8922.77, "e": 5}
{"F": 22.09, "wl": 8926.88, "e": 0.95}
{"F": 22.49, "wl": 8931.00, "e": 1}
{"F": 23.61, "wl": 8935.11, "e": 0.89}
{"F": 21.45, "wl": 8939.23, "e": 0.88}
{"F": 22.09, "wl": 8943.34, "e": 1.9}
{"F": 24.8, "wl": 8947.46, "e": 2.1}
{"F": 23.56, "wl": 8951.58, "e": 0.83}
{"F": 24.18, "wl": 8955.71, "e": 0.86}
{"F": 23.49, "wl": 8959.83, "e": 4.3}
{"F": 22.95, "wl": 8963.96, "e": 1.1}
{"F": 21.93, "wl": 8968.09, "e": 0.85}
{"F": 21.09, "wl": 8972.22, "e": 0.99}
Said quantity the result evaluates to 1.01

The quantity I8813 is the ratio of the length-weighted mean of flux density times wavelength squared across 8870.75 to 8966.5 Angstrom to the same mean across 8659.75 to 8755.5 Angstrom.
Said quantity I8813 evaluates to 1.04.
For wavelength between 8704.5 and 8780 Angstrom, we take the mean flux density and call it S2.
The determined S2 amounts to 22.9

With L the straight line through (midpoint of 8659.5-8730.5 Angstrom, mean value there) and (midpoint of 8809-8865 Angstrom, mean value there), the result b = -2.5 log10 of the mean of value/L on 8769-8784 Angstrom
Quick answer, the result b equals 0.176 mag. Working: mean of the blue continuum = 23.8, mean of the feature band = 19.4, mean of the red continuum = 22.1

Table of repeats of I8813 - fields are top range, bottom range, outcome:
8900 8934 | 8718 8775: 1.11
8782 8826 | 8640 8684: 1.02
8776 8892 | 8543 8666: 0.95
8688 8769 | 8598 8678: 1.00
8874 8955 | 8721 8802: 1.07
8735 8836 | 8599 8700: 0.95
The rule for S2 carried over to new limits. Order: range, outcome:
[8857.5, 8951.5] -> 23.4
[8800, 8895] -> 22.4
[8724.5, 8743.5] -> 23.1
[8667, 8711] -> 24.1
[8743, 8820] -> 22.5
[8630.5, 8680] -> 23.3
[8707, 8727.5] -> 23.8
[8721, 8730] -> 23.2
